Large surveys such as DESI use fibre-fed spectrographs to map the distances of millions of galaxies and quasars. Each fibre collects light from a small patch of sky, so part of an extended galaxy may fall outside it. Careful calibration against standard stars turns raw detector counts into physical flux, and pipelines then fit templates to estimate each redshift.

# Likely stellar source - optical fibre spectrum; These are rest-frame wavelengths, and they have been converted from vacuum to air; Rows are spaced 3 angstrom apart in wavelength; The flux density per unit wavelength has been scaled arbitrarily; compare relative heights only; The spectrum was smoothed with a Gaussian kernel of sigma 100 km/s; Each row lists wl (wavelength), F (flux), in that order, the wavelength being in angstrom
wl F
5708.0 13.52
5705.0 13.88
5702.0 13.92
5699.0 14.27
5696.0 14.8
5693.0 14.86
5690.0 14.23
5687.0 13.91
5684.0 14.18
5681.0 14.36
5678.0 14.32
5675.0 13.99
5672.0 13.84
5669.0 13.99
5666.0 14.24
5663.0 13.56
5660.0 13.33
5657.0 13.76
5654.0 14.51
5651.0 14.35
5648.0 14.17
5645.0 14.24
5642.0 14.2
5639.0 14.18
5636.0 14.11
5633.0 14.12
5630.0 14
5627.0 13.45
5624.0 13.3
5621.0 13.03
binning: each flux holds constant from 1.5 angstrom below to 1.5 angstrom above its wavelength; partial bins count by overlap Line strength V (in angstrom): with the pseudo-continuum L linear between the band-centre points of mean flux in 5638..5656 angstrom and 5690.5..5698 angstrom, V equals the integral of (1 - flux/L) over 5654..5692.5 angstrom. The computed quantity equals 1.3 angstrom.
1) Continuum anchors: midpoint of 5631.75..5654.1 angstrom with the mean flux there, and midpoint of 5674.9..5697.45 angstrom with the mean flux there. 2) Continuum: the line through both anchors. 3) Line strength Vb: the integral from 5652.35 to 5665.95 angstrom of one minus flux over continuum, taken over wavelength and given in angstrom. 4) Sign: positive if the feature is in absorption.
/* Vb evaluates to 0.4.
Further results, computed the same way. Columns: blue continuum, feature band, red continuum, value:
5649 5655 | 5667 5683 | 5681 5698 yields 0.3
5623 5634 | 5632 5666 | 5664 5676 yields -0.5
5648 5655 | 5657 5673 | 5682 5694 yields 0.6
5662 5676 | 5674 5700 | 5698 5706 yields -0.7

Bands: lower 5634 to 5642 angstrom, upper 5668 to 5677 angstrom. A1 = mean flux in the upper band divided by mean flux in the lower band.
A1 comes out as 0.99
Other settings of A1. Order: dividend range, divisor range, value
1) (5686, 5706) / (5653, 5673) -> 1.03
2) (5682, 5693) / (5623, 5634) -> 1.04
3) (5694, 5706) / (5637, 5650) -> 1.00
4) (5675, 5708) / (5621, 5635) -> 1.04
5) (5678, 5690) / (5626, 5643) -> 1.01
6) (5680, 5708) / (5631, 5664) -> 1.01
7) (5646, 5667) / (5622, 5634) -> 1.02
